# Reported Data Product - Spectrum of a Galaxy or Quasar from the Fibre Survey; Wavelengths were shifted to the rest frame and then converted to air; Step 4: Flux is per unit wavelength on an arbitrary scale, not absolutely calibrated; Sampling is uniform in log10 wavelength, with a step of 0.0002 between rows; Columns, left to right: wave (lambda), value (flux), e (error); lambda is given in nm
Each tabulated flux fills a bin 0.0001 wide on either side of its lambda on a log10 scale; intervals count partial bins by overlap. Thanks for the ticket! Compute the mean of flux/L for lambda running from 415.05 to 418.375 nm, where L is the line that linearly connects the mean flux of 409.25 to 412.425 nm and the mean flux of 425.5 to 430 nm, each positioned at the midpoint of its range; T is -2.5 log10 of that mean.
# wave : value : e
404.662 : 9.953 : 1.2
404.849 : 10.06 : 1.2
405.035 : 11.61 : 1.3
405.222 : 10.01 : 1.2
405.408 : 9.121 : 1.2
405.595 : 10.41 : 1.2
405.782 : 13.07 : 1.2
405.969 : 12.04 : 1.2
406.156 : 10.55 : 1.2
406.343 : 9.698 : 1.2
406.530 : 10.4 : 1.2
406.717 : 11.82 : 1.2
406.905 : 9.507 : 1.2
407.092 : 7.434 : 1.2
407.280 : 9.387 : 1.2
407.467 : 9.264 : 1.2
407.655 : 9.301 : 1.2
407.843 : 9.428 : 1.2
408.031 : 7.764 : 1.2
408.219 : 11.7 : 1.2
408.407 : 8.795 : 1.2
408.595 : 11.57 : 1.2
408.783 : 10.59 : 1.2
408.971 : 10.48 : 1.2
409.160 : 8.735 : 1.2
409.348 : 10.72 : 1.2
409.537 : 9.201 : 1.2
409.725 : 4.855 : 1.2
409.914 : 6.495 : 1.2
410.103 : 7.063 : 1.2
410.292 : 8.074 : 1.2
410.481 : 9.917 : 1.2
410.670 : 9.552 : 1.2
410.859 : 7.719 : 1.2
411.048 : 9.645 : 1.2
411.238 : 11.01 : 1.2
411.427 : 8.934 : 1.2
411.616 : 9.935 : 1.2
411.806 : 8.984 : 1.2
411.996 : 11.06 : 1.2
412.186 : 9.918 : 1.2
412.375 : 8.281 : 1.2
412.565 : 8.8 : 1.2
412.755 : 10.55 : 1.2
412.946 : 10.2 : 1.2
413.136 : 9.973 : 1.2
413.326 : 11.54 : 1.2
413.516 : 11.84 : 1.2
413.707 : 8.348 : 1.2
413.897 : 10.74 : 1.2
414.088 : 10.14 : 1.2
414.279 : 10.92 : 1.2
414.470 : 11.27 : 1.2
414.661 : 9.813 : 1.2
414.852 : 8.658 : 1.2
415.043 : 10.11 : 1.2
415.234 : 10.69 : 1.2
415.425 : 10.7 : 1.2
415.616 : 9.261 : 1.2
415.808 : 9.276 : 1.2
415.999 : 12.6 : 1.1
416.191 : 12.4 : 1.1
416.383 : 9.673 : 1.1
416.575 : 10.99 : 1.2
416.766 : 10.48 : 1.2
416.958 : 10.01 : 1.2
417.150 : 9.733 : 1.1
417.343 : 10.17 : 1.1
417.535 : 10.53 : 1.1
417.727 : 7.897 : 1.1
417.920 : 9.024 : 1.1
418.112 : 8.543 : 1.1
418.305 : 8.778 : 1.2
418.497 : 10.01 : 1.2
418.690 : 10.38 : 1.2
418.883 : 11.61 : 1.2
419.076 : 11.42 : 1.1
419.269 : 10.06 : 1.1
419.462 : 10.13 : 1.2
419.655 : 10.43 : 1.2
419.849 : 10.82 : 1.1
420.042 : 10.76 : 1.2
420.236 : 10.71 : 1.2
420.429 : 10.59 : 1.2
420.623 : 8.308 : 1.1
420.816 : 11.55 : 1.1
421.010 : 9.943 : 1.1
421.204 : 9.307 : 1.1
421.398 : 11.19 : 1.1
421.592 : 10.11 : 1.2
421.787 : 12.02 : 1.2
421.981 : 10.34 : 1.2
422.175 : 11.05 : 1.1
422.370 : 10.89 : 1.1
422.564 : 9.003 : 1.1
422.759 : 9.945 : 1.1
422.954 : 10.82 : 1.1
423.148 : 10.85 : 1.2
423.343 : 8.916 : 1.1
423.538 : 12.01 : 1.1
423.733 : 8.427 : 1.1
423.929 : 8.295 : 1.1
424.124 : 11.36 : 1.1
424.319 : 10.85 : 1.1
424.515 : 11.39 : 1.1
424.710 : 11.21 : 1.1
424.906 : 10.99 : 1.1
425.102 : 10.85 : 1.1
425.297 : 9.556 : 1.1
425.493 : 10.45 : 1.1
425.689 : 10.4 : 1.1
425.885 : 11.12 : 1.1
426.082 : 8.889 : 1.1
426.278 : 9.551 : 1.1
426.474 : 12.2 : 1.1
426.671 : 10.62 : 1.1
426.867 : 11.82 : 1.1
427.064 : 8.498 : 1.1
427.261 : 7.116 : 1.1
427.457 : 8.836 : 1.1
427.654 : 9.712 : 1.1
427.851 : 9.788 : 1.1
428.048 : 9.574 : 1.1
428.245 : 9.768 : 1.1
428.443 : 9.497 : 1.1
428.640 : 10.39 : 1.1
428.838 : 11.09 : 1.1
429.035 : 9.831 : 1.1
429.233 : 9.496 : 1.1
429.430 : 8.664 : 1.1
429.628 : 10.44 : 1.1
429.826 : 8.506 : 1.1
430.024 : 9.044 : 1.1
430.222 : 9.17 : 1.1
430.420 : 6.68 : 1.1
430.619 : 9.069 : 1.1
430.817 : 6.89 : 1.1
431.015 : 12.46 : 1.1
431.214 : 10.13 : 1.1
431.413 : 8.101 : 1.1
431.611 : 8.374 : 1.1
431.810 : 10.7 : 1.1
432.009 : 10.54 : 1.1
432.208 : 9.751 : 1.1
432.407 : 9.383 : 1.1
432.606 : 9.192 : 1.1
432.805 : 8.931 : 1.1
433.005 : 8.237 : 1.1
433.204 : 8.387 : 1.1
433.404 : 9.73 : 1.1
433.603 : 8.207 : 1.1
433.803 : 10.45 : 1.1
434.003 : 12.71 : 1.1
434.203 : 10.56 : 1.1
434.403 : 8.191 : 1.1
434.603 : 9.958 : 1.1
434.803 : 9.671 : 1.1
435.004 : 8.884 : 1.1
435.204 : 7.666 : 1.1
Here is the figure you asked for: -0.09 mag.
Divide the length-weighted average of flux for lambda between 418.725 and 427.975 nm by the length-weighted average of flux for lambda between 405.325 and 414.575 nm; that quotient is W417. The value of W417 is 1.06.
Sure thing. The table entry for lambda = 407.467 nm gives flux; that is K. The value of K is 9.264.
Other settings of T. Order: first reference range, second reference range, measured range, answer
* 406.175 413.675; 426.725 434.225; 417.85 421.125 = -0.08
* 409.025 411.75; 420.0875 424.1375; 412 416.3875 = -0.12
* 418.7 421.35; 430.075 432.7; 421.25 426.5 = -0.04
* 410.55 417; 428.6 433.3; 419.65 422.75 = -0.07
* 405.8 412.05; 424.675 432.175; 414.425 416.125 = -0.08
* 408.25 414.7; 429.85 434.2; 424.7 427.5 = -0.08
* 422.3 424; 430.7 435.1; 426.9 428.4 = 0.06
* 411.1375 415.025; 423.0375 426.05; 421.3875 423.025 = -0.02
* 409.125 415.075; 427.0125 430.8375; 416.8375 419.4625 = -0.06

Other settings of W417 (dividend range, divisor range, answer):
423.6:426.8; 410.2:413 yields 1.10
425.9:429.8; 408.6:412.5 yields 1.07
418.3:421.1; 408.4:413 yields 1.13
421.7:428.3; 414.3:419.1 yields 1.01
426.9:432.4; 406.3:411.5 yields 1.01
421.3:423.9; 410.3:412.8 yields 1.09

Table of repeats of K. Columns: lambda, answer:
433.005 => 8.237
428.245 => 9.768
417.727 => 7.897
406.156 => 10.55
